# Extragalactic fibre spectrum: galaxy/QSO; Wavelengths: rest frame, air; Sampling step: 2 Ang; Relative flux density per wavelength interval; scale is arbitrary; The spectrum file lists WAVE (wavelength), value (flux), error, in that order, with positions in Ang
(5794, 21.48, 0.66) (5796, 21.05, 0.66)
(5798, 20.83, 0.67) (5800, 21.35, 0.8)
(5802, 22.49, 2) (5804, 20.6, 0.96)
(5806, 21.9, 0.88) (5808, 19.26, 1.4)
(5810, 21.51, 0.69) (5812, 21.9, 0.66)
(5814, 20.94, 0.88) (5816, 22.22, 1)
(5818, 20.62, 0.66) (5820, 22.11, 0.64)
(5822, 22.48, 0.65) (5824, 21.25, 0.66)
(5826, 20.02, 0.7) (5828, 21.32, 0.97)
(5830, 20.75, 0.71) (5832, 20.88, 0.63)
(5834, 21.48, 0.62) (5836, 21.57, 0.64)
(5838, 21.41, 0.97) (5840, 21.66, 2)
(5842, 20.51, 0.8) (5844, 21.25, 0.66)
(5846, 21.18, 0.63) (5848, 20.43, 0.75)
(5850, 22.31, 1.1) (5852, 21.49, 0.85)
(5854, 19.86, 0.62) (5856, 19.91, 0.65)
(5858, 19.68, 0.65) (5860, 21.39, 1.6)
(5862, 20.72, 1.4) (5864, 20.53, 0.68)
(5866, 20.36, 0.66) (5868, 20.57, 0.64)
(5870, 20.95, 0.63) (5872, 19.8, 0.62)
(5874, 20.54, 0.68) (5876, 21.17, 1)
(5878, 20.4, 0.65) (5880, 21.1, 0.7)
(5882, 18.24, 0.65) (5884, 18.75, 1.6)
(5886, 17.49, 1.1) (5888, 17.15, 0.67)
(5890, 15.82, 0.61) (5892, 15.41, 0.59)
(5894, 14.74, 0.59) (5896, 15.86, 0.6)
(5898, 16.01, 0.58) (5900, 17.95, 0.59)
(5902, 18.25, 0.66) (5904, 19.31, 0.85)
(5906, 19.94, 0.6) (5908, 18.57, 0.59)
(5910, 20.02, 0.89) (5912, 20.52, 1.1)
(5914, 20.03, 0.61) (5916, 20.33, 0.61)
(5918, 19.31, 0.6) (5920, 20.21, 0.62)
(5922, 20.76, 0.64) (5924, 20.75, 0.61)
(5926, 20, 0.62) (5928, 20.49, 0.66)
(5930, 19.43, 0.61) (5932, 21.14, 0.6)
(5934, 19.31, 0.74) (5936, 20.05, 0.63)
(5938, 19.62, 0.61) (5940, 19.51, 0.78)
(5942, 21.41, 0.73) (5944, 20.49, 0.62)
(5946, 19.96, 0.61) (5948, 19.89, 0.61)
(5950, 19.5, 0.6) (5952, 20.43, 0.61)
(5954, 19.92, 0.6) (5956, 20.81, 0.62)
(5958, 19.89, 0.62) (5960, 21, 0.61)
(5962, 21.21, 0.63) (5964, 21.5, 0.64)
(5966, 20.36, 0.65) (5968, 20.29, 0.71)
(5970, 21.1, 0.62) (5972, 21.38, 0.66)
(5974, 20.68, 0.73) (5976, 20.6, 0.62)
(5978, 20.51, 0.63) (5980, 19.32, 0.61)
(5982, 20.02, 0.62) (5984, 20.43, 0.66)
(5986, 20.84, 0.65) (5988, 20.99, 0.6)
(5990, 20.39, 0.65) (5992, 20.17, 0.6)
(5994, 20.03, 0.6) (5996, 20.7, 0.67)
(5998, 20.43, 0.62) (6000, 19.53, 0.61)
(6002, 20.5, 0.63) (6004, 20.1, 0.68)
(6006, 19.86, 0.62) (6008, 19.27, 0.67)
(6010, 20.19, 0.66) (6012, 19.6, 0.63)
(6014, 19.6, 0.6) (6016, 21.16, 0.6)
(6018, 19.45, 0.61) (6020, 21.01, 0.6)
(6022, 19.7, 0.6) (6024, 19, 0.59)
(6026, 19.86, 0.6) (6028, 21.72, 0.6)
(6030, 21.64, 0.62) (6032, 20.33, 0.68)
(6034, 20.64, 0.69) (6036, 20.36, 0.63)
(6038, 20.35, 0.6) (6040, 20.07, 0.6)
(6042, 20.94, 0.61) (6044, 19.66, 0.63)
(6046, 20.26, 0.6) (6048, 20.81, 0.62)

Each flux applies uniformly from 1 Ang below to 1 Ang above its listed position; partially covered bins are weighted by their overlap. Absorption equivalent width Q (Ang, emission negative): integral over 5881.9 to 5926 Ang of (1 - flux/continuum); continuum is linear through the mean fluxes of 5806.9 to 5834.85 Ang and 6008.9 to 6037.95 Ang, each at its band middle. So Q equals 5.0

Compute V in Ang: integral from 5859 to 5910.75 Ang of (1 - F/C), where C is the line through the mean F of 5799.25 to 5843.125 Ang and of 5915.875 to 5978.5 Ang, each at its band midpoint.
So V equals 4.8 Ang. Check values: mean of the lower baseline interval 21.3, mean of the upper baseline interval 20.4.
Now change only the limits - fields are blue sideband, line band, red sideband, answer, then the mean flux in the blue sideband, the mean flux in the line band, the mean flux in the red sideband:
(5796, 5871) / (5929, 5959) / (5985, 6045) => 0.7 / 21.1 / 20.1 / 20.3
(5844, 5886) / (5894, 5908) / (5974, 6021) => 1.8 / 20.4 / 17.7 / 20.2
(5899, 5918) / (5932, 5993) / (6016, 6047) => -1.7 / 19.4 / 20.4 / 20.4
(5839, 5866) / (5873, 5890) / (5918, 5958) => 1.2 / 20.8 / 19.1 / 20.2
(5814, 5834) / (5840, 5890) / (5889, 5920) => -1.2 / 21.3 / 20.2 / 18.2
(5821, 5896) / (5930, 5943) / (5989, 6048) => 0.0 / 20.1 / 20.1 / 20.2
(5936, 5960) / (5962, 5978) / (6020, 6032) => -0.5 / 20.2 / 20.8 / 20.4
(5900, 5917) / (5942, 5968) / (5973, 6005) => -0.6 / 19.5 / 20.4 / 20.3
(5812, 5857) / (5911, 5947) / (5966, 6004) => 0.9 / 21.2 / 20.2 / 20.4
